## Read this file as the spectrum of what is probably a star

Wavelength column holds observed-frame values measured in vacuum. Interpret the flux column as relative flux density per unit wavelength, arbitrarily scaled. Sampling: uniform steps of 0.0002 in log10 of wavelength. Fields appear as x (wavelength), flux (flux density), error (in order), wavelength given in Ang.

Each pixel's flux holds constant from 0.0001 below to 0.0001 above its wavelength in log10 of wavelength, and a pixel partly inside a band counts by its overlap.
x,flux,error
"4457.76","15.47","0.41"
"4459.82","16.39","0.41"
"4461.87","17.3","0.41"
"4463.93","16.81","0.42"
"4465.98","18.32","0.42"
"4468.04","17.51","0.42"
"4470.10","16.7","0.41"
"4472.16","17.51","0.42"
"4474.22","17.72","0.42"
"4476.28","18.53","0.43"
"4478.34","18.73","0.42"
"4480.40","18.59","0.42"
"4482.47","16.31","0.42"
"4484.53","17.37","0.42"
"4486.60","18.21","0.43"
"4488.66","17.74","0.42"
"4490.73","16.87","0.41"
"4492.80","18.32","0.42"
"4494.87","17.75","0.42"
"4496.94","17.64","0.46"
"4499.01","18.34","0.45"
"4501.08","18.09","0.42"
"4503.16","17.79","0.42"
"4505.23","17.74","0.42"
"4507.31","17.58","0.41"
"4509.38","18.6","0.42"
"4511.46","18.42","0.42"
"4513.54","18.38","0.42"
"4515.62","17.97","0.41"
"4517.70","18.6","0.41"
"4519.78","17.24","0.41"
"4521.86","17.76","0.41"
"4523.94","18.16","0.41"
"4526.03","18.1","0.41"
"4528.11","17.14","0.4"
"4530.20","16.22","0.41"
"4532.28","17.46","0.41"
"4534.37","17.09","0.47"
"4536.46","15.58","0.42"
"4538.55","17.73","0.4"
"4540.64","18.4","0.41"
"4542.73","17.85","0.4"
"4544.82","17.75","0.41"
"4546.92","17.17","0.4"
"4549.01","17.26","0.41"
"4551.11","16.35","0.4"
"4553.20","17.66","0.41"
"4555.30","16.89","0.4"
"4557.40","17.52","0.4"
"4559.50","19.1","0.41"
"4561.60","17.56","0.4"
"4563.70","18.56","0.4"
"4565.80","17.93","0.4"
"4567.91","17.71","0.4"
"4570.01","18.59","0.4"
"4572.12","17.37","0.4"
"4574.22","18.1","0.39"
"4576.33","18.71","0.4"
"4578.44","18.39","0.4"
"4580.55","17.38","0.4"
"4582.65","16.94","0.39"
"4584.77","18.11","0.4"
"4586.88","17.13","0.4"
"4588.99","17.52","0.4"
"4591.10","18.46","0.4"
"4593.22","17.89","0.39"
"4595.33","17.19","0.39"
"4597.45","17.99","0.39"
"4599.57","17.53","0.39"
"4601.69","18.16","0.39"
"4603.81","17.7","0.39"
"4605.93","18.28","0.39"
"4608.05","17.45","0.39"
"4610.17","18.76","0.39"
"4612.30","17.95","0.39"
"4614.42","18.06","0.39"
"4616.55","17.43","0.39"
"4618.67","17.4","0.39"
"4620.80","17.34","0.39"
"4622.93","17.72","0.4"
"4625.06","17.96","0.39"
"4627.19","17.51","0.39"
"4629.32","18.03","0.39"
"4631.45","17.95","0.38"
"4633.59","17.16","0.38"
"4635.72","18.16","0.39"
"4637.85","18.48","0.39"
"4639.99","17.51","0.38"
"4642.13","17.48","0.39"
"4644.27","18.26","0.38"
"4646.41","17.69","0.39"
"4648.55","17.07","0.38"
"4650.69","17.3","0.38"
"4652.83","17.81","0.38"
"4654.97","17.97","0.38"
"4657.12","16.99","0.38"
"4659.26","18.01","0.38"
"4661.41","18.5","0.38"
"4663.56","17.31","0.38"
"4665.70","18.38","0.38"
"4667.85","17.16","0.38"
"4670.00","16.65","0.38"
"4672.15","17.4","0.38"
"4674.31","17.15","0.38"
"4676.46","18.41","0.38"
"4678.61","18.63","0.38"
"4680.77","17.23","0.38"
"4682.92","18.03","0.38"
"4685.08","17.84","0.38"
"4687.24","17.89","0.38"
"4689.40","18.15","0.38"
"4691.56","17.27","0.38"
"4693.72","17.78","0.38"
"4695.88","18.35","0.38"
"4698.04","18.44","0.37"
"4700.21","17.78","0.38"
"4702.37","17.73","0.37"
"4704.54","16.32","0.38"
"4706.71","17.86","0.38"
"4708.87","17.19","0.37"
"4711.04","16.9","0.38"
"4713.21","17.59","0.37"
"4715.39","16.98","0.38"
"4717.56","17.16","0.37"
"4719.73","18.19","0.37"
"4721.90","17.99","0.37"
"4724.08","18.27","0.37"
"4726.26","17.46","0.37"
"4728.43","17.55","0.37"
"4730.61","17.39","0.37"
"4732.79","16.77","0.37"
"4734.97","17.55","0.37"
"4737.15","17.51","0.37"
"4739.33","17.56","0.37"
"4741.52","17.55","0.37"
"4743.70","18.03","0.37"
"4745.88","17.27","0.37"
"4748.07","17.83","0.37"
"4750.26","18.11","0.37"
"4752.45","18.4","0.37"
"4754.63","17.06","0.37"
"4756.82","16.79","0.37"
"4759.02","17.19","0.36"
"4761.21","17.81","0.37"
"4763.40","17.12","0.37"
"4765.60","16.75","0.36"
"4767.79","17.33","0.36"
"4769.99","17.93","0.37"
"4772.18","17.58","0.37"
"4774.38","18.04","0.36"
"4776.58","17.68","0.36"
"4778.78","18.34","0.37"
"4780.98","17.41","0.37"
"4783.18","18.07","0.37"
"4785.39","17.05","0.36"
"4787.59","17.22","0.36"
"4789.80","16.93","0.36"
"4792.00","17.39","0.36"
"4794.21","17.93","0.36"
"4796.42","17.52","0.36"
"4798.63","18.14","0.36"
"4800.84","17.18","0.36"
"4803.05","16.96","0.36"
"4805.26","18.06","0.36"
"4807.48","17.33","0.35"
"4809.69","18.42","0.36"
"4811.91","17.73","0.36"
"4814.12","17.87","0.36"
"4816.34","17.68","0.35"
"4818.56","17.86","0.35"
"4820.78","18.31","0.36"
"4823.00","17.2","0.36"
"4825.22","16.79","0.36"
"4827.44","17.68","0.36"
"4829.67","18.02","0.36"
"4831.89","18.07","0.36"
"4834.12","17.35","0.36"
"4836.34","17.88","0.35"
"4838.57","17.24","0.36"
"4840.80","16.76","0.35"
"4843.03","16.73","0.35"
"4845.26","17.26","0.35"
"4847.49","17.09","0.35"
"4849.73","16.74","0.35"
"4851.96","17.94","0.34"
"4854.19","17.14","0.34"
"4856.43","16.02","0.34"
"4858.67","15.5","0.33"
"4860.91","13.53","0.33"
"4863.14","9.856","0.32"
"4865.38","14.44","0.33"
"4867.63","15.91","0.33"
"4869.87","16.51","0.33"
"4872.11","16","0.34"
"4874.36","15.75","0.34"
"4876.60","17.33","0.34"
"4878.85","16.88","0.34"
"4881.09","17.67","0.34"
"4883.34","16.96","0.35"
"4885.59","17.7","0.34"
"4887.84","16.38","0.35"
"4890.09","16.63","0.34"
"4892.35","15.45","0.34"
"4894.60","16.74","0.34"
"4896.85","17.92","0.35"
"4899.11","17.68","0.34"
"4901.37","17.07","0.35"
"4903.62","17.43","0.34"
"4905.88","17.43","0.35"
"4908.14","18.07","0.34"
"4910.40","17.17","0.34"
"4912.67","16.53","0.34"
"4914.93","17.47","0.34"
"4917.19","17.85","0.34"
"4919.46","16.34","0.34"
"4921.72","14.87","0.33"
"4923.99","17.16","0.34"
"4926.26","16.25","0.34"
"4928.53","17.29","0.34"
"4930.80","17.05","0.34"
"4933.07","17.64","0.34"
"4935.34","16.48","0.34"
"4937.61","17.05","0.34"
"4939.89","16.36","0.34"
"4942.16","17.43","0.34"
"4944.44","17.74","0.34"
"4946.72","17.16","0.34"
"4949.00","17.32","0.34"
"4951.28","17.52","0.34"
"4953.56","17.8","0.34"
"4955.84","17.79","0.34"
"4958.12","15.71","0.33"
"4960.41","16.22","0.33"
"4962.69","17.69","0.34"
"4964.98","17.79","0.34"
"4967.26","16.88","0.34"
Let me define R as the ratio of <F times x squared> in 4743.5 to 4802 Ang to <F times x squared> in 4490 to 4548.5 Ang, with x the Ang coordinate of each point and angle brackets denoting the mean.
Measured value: 1.11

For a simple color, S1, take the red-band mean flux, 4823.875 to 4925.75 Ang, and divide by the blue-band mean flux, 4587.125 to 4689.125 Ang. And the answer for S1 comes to 0.94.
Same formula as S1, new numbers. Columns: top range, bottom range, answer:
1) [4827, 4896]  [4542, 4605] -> 0.93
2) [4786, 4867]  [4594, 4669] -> 0.96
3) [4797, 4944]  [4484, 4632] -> 0.95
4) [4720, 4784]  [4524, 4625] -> 1.00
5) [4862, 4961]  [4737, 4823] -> 0.95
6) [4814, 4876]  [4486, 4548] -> 0.94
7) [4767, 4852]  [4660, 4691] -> 0.99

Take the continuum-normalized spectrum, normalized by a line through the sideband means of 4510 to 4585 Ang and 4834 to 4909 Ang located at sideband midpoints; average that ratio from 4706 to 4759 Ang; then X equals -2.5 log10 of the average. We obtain -0.03 mag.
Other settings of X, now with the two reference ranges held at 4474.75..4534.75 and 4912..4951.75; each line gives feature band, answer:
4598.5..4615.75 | -0.02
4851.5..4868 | 0.15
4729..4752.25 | -0.01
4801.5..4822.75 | -0.03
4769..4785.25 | -0.03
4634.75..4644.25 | -0.02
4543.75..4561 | 0.02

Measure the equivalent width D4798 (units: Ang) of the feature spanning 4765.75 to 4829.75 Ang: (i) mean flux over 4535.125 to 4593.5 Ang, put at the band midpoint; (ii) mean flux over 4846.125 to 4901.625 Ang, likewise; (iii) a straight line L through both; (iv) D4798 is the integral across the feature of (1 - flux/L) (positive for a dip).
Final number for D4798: -3.9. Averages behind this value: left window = 17.7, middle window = 17.6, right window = 16.3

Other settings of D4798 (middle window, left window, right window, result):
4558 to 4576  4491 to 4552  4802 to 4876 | -0.6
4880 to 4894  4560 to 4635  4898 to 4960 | 0.3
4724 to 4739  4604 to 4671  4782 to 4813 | 0.2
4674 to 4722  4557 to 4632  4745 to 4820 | 0.1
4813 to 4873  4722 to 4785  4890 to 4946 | 2.2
